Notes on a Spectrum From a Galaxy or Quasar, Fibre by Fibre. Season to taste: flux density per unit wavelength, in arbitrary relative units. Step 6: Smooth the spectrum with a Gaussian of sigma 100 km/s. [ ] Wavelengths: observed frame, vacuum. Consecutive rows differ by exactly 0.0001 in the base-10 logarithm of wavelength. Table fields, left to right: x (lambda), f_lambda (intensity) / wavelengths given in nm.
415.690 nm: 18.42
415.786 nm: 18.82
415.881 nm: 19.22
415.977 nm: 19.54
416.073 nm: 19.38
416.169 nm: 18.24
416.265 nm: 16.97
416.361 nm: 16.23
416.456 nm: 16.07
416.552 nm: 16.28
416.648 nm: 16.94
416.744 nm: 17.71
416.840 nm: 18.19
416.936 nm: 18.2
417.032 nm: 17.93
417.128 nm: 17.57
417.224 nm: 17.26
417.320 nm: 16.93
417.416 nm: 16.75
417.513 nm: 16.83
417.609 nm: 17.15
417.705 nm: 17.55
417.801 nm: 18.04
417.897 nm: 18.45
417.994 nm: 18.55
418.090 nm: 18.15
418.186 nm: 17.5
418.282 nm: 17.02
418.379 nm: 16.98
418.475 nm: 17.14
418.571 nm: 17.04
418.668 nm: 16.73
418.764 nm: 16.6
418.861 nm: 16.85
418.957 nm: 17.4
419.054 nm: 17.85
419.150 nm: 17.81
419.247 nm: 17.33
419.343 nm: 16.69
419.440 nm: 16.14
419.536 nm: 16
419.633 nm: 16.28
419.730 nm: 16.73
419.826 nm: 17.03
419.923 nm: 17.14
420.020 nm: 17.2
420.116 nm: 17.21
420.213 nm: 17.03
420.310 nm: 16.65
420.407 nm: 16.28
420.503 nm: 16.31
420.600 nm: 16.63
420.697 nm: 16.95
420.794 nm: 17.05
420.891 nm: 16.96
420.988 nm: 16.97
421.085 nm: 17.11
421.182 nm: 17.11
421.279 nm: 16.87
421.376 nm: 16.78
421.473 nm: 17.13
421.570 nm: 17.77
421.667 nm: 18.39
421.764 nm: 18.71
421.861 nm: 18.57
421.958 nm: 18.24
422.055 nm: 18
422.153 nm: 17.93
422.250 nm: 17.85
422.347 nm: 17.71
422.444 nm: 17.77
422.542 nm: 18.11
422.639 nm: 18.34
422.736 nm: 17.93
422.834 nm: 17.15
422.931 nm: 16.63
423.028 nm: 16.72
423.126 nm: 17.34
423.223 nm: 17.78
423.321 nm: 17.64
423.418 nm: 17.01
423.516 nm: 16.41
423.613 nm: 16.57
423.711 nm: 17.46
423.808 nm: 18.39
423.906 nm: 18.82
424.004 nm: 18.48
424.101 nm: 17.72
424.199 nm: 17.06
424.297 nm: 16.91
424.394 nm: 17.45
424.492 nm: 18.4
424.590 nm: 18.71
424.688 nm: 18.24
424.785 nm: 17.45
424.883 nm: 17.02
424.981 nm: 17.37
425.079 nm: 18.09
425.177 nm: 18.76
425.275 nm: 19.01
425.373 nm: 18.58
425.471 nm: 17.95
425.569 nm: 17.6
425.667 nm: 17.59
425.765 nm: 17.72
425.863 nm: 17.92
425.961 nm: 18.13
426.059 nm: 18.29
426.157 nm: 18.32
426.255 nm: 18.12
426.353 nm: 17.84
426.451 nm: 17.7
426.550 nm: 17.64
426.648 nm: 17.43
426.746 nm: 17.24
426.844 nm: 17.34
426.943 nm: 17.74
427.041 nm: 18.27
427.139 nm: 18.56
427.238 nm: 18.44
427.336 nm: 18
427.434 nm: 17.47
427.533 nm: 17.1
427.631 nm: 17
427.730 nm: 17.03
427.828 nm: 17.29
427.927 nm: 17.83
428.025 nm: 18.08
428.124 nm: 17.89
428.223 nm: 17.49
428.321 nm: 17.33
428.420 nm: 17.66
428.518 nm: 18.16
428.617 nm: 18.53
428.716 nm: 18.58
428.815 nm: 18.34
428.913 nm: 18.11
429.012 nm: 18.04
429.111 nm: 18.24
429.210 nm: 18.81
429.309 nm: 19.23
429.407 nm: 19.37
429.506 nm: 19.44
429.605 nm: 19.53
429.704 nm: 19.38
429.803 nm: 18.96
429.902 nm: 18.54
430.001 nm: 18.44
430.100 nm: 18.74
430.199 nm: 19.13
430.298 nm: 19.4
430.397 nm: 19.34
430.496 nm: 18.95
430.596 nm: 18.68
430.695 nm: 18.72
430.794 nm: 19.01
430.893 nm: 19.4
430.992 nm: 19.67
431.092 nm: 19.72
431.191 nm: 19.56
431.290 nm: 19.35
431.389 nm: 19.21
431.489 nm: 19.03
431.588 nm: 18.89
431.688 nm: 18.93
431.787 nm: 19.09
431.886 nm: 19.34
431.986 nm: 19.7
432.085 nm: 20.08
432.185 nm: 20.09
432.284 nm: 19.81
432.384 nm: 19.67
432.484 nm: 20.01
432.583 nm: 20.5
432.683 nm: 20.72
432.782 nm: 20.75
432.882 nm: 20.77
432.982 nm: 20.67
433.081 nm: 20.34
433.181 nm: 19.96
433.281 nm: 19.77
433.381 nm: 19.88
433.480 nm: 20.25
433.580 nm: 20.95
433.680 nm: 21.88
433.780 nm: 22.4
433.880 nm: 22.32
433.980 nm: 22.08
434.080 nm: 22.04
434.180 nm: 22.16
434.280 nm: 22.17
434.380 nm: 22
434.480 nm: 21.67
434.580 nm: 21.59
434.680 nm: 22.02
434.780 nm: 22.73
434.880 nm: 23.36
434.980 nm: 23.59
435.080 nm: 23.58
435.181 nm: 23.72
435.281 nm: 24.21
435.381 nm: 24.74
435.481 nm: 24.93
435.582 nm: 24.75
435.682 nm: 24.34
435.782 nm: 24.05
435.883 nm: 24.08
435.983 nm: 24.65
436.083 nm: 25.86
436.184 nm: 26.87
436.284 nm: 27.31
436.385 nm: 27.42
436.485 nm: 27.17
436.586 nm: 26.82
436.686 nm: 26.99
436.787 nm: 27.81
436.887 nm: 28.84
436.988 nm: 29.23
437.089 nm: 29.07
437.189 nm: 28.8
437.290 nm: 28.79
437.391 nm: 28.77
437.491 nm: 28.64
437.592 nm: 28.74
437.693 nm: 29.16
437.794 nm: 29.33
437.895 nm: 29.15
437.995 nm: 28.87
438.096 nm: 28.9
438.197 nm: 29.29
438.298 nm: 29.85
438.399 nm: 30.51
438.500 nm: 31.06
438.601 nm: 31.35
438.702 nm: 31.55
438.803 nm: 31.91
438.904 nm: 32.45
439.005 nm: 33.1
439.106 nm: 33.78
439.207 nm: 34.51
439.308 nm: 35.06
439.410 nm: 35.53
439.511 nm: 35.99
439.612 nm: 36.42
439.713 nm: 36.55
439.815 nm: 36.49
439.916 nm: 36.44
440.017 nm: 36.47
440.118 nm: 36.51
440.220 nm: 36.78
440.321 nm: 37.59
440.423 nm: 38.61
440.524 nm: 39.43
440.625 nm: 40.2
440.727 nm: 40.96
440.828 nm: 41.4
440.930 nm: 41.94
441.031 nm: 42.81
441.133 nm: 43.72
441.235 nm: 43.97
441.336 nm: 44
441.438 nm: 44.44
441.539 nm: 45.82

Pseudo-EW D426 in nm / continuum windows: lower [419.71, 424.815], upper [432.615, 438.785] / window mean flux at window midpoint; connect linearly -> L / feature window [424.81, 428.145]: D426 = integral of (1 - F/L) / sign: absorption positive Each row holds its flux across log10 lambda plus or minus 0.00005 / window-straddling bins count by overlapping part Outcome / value 0.34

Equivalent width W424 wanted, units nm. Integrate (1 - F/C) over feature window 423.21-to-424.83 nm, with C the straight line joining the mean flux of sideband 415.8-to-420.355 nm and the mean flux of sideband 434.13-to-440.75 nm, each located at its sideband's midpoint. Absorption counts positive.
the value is 0.26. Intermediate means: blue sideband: 17.3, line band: 17.7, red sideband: 29.4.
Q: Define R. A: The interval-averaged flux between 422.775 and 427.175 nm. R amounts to 17.7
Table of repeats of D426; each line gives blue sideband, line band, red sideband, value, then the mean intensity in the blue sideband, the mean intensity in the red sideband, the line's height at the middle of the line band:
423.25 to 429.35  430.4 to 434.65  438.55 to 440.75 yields 0.96 nm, 17.9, 35.7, 26.2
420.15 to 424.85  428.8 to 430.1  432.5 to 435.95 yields 0.09 nm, 17.5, 22.2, 20.3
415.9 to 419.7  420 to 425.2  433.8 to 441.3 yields 0.74 nm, 17.3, 30.1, 20.4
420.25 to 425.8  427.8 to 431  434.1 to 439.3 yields 0.50 nm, 17.6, 27.2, 22.1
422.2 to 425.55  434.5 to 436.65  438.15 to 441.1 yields 0.45 nm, 17.7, 35.7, 31.1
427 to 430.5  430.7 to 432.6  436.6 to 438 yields 0.20 nm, 18.3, 28.7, 21.9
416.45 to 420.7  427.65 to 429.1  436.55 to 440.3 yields 0.38 nm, 17.1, 31.7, 24.3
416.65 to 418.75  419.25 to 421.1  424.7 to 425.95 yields 0.09 nm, 17.5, 17.9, 17.6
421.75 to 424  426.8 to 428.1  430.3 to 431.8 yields 0.06 nm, 17.7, 19.2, 18.5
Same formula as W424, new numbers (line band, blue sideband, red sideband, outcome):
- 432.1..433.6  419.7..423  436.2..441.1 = 0.40 nm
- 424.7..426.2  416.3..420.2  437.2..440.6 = 0.31 nm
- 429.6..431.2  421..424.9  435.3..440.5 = 0.33 nm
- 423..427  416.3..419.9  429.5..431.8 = 0.11 nm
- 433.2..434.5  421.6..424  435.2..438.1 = 0.19 nm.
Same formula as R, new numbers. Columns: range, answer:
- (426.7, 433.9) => 19.1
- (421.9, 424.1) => 17.7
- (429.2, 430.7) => 19.1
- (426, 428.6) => 17.8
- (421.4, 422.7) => 18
